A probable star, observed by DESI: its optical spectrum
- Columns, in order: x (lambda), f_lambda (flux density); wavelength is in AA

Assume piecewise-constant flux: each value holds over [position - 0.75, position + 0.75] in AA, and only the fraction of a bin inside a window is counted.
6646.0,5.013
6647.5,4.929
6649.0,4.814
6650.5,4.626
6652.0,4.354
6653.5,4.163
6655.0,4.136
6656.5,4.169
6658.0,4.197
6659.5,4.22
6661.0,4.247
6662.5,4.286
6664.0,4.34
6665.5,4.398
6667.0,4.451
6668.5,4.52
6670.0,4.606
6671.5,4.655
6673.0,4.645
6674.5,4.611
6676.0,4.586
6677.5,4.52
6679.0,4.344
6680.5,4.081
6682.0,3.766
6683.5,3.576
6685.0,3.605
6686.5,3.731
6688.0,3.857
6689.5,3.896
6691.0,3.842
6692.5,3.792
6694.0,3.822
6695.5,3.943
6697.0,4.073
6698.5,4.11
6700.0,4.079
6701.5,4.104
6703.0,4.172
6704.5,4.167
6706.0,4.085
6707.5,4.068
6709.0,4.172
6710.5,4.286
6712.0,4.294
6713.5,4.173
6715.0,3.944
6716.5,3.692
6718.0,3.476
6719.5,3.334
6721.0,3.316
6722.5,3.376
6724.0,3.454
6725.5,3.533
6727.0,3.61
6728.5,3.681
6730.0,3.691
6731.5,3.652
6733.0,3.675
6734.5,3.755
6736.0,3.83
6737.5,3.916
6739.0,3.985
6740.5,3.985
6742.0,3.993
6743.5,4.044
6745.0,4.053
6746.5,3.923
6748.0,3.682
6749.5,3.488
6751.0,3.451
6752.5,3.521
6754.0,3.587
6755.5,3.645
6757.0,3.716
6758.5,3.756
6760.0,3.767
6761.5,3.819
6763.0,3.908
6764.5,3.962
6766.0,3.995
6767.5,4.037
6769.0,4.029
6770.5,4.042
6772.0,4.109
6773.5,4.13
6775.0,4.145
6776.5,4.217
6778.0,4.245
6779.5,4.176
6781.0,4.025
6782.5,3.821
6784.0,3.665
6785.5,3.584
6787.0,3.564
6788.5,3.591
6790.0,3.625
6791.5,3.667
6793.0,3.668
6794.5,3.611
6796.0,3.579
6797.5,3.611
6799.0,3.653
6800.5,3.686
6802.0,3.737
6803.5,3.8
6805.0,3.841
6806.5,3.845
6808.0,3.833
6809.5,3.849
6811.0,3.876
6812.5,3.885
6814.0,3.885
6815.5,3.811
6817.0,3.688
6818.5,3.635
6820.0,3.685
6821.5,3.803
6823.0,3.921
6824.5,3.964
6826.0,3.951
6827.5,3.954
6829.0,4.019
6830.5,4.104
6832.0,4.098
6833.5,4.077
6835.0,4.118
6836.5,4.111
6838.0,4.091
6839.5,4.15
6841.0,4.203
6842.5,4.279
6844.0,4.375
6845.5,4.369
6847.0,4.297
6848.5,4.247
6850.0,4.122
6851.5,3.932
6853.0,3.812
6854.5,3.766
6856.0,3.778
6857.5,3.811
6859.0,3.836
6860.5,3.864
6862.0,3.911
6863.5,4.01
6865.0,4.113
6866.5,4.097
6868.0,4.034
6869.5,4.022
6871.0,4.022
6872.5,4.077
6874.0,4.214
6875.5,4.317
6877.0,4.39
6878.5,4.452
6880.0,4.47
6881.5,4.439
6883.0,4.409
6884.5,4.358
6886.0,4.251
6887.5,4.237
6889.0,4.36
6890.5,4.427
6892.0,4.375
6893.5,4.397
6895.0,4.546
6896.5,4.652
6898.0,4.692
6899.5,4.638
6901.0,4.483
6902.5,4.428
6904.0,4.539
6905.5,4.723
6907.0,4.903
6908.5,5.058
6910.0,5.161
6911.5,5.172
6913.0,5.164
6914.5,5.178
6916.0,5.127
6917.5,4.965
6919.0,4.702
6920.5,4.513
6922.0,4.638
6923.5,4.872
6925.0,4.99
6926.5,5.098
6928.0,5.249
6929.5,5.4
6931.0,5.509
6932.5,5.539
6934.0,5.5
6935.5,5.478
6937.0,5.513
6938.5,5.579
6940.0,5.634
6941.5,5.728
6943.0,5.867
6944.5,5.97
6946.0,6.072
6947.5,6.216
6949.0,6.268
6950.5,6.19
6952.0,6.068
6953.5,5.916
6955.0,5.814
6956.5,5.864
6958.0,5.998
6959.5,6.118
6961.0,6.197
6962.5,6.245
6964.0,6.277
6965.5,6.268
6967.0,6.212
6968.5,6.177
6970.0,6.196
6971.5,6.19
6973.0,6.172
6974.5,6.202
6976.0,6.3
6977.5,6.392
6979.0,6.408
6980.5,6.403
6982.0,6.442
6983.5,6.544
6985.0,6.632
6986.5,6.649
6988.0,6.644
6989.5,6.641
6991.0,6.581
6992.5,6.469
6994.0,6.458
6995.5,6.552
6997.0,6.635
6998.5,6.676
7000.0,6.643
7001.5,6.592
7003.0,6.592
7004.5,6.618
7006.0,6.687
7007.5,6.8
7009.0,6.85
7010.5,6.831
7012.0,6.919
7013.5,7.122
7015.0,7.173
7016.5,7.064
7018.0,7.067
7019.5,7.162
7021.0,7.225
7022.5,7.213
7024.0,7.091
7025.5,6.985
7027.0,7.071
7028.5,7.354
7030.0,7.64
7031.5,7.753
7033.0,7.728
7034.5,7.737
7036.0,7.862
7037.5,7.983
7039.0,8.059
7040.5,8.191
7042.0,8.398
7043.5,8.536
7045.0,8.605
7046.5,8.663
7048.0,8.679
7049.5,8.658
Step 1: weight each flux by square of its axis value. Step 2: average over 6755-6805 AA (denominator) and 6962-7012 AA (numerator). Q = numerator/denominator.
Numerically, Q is 1.8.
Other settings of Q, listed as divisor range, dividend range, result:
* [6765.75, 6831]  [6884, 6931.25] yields 1.28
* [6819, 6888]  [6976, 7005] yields 1.66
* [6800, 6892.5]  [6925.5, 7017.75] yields 1.60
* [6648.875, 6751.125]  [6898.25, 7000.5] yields 1.55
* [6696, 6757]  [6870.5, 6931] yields 1.28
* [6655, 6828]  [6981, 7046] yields 1.97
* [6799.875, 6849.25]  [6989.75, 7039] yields 1.87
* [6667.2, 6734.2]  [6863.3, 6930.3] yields 1.23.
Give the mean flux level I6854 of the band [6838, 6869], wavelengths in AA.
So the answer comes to 4.05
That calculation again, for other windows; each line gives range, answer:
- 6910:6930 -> 5.01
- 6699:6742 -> 3.84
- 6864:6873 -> 4.06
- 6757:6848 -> 3.91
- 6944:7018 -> 6.44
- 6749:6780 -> 3.89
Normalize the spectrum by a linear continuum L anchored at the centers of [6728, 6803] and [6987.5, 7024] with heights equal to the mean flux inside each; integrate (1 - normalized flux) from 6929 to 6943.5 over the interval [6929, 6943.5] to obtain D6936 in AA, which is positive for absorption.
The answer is 0.9 AA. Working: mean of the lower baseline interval 3.81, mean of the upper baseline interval 6.81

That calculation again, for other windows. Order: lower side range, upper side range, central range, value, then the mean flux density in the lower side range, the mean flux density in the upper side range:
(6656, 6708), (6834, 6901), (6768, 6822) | 4.7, 4.16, 4.21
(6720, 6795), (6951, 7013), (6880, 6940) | 7.8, 3.79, 6.41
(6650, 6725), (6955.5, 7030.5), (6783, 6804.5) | 5.7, 4.08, 6.62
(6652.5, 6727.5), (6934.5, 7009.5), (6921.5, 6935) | 1.6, 4.05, 6.27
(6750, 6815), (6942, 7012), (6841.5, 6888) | 7.1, 3.82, 6.36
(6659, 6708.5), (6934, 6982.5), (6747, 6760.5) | 3.0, 4.16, 6.06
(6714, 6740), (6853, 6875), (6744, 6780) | -1.5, 3.65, 3.97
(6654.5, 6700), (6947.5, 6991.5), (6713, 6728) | 3.0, 4.17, 6.27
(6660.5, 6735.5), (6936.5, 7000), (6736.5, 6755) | 2.5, 4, 6.23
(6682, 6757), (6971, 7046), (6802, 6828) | 5.6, 3.82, 7.02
